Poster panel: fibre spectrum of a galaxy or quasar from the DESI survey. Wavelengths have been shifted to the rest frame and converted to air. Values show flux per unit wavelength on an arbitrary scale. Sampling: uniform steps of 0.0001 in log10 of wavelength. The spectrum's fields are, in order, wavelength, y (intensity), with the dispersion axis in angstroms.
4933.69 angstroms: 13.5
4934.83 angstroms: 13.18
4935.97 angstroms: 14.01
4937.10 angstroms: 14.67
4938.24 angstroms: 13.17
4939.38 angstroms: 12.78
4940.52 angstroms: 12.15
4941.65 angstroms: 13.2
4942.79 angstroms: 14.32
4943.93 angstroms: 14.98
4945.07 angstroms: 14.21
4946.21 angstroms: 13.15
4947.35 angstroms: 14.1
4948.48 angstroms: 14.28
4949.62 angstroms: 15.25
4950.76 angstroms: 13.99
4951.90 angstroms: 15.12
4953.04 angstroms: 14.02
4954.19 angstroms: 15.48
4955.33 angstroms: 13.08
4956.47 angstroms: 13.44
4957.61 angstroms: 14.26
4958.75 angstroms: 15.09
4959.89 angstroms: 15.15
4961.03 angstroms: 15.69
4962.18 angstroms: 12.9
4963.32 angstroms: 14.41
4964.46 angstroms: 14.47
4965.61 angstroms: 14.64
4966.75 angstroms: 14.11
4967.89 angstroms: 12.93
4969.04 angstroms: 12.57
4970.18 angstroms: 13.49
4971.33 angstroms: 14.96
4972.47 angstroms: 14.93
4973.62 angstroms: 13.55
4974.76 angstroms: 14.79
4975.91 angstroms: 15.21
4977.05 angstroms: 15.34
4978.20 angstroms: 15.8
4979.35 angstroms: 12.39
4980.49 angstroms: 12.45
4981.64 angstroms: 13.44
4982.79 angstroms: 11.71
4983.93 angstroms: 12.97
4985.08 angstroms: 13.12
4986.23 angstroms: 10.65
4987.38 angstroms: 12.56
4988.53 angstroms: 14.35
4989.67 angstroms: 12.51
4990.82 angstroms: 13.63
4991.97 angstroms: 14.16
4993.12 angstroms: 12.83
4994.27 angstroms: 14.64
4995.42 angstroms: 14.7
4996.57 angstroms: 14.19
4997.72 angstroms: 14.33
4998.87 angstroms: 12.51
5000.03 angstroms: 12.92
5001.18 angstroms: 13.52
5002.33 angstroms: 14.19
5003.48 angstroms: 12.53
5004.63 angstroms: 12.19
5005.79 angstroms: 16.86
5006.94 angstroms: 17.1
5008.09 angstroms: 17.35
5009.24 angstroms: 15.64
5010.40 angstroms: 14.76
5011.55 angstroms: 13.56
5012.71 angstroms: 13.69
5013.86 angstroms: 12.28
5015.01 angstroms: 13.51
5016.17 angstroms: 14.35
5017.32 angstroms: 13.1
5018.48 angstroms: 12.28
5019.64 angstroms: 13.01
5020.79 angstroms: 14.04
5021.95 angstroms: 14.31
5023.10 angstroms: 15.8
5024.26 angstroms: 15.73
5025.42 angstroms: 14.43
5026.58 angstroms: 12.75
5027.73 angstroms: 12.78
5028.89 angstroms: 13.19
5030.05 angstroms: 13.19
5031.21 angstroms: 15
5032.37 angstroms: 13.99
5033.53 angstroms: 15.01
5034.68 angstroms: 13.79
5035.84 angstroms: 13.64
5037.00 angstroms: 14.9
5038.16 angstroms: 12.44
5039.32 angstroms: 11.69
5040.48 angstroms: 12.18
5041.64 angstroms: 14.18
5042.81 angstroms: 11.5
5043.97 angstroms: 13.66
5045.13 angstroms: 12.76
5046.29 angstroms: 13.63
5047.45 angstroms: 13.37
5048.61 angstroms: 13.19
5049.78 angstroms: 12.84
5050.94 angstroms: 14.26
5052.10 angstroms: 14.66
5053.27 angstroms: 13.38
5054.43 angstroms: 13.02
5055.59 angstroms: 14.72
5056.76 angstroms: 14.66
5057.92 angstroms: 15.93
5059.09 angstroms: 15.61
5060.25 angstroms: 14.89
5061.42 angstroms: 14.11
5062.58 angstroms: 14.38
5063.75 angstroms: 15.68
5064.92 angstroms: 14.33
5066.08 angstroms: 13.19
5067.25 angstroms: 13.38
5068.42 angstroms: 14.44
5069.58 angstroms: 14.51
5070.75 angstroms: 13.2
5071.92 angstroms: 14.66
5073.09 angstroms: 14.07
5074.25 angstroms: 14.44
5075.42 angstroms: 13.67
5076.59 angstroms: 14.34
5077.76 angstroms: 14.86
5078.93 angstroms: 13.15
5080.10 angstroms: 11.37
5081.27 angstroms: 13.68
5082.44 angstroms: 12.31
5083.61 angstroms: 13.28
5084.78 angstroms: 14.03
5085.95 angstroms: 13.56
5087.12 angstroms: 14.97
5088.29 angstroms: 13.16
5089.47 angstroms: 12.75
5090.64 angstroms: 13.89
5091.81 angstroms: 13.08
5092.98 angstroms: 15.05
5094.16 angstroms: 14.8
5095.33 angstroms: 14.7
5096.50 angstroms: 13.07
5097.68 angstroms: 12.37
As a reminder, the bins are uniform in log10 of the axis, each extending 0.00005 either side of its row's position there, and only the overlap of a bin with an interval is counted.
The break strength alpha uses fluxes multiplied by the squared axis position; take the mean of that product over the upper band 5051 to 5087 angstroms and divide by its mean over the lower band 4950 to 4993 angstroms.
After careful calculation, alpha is 1.1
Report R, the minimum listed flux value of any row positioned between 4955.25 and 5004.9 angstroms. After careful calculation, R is 10.65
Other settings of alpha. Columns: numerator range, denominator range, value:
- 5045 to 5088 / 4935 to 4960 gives 1.04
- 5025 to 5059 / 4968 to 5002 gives 1.03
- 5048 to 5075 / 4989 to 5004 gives 1.07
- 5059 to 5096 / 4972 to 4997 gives 1.06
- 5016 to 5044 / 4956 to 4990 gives 1.01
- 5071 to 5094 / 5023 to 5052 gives 1.03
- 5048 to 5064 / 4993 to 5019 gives 1.04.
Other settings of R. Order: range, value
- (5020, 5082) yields 11.37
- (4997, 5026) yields 12.19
